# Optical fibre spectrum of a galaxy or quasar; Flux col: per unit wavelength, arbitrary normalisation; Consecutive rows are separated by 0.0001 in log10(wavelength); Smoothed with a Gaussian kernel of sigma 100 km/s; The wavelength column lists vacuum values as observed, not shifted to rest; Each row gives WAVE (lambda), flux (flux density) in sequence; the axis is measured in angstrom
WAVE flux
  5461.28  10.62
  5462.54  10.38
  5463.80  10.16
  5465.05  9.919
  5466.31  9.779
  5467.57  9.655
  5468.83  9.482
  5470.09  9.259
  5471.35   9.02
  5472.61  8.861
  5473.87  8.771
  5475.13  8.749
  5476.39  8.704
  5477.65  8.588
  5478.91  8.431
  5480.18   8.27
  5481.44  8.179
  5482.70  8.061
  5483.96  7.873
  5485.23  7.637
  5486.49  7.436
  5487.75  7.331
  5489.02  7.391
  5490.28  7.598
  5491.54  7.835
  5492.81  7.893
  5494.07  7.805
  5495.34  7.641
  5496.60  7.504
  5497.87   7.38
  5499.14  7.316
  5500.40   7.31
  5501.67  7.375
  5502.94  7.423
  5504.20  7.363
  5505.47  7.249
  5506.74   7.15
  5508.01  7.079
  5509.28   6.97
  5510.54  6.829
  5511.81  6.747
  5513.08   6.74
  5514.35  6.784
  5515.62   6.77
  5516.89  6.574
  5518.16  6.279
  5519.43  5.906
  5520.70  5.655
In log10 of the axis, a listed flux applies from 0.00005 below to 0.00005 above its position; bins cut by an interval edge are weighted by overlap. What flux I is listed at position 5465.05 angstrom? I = 9.919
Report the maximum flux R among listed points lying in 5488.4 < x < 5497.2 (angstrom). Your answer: 7.893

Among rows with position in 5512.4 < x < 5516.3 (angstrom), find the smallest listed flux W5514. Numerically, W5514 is 6.74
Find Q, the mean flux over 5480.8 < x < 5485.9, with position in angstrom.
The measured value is 7.94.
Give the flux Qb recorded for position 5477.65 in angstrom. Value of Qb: 8.588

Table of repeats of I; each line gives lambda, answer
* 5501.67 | 7.375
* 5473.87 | 8.771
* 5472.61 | 8.861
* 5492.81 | 7.893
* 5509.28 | 6.97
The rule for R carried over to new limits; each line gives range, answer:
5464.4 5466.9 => 9.919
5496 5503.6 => 7.504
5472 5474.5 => 8.861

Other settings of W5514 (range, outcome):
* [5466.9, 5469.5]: 9.482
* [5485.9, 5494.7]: 7.331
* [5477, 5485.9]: 7.637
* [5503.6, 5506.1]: 7.249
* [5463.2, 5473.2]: 8.861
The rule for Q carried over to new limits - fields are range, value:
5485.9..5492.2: 7.52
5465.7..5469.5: 9.63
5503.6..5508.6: 7.2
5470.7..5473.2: 8.94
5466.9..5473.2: 9.26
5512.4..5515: 6.76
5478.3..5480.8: 8.32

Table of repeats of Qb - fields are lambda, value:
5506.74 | 7.15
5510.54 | 6.829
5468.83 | 9.482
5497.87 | 7.38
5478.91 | 8.431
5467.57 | 9.655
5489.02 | 7.391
